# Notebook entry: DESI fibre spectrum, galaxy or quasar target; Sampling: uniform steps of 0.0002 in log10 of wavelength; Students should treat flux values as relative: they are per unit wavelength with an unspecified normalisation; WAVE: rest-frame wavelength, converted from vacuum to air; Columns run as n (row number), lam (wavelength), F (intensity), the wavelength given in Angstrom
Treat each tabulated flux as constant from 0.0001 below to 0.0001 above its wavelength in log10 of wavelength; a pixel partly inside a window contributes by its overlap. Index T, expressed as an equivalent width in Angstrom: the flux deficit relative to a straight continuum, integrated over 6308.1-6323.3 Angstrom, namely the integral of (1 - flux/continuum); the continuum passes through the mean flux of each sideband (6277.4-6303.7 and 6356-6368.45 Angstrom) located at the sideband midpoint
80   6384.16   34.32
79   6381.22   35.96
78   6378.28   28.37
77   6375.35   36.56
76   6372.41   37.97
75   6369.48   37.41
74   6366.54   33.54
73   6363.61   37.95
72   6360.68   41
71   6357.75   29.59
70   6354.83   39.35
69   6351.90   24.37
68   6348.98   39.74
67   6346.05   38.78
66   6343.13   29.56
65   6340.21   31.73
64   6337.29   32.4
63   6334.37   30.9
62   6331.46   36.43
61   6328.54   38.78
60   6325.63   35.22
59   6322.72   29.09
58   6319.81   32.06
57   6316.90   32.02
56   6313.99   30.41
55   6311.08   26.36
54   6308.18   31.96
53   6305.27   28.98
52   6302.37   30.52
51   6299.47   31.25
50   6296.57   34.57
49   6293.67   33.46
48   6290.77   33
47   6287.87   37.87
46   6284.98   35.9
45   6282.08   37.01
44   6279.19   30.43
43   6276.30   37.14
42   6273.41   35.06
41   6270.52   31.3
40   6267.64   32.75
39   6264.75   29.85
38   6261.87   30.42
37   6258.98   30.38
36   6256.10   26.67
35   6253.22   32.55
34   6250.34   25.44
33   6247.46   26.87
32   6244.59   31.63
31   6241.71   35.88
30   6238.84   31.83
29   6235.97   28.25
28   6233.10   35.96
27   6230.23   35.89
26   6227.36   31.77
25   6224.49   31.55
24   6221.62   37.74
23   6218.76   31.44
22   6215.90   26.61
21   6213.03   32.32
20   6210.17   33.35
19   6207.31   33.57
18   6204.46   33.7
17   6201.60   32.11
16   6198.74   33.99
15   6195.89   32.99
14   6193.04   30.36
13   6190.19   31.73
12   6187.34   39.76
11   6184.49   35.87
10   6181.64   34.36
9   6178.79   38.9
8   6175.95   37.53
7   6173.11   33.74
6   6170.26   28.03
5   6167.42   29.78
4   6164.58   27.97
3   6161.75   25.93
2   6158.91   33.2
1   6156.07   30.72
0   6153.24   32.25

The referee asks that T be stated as 1.9 Angstrom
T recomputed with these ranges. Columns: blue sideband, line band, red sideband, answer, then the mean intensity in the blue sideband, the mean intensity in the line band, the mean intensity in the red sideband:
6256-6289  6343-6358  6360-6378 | 0.7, 33.1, 34.2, 36.7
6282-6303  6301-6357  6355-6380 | 3.7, 34.1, 32.5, 35.5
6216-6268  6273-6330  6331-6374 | 0.2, 31.3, 33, 34.7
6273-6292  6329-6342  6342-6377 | 0.8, 35.2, 33.2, 35.5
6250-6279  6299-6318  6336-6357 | 1.4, 31.3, 30.1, 33.6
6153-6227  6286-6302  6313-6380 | -0.1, 32.7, 33.8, 34.1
